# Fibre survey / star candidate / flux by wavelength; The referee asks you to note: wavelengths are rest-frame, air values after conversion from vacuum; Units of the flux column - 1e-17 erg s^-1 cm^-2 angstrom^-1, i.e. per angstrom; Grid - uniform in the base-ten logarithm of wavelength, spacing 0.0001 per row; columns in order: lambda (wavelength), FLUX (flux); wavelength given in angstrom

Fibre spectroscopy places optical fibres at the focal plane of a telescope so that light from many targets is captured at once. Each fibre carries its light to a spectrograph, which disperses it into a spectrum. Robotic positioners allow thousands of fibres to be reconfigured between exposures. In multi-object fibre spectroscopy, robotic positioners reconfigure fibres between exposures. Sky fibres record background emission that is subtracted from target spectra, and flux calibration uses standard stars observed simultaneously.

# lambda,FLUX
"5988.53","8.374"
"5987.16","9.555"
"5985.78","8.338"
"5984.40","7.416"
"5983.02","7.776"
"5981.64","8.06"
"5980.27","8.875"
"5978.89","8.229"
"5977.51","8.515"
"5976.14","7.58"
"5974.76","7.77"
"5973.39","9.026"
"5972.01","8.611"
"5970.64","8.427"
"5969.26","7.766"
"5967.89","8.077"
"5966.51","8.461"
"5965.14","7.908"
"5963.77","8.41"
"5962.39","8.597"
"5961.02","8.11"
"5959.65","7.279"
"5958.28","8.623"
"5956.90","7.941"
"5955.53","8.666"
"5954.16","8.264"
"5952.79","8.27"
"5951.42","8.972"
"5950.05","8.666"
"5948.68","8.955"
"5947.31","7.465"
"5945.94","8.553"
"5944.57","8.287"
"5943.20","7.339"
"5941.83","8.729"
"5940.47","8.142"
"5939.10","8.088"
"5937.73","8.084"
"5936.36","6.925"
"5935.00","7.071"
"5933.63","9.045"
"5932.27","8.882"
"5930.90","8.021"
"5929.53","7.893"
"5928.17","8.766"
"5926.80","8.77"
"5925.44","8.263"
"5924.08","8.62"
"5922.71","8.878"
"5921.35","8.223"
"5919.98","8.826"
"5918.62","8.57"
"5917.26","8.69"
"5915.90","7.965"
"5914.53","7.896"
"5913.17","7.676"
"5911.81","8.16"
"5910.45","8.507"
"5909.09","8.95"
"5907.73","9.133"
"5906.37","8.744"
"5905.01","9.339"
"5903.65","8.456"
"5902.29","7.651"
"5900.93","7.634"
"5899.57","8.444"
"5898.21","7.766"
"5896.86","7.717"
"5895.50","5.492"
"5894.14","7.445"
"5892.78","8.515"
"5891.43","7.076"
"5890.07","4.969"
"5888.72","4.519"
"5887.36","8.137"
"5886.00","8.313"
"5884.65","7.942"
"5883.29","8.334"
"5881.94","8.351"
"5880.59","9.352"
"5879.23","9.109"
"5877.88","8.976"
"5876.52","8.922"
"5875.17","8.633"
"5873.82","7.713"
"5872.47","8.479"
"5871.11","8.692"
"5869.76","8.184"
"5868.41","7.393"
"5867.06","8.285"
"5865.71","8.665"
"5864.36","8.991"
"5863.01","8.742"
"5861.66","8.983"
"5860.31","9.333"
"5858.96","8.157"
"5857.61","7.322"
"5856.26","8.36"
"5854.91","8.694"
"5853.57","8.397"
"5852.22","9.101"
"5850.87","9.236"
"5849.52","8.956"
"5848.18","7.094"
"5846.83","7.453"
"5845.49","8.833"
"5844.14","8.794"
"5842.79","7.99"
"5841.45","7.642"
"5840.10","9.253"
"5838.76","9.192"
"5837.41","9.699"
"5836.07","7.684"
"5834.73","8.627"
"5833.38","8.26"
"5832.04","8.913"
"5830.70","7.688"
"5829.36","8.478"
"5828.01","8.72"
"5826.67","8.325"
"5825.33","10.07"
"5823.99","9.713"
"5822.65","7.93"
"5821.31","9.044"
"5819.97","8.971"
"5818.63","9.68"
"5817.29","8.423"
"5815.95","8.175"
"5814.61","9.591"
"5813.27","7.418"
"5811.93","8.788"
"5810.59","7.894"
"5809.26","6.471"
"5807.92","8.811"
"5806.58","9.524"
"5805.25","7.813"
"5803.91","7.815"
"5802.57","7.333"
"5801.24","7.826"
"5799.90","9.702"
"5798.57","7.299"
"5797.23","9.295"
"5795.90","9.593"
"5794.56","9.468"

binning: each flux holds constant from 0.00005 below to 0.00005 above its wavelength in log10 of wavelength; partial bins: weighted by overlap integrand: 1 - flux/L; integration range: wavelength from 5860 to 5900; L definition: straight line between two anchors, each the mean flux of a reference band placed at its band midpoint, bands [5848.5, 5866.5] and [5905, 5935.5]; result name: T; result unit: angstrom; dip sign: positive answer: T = 2.6 angstrom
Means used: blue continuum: 8.65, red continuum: 8.46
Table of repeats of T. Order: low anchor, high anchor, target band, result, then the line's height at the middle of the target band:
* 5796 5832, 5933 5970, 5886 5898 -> 2.10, 8.32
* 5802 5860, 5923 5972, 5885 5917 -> 2.16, 8.34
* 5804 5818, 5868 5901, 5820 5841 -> -1.56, 8.16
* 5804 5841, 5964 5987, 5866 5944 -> 2.58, 8.4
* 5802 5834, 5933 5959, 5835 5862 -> -0.24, 8.43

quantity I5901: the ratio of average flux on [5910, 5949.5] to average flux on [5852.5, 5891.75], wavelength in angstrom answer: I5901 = 1.0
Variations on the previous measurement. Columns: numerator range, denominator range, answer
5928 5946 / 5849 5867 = 0.93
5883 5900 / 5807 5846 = 0.84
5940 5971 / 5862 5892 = 1.02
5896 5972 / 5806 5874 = 0.97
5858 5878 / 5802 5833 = 1.00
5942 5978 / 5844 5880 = 0.97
